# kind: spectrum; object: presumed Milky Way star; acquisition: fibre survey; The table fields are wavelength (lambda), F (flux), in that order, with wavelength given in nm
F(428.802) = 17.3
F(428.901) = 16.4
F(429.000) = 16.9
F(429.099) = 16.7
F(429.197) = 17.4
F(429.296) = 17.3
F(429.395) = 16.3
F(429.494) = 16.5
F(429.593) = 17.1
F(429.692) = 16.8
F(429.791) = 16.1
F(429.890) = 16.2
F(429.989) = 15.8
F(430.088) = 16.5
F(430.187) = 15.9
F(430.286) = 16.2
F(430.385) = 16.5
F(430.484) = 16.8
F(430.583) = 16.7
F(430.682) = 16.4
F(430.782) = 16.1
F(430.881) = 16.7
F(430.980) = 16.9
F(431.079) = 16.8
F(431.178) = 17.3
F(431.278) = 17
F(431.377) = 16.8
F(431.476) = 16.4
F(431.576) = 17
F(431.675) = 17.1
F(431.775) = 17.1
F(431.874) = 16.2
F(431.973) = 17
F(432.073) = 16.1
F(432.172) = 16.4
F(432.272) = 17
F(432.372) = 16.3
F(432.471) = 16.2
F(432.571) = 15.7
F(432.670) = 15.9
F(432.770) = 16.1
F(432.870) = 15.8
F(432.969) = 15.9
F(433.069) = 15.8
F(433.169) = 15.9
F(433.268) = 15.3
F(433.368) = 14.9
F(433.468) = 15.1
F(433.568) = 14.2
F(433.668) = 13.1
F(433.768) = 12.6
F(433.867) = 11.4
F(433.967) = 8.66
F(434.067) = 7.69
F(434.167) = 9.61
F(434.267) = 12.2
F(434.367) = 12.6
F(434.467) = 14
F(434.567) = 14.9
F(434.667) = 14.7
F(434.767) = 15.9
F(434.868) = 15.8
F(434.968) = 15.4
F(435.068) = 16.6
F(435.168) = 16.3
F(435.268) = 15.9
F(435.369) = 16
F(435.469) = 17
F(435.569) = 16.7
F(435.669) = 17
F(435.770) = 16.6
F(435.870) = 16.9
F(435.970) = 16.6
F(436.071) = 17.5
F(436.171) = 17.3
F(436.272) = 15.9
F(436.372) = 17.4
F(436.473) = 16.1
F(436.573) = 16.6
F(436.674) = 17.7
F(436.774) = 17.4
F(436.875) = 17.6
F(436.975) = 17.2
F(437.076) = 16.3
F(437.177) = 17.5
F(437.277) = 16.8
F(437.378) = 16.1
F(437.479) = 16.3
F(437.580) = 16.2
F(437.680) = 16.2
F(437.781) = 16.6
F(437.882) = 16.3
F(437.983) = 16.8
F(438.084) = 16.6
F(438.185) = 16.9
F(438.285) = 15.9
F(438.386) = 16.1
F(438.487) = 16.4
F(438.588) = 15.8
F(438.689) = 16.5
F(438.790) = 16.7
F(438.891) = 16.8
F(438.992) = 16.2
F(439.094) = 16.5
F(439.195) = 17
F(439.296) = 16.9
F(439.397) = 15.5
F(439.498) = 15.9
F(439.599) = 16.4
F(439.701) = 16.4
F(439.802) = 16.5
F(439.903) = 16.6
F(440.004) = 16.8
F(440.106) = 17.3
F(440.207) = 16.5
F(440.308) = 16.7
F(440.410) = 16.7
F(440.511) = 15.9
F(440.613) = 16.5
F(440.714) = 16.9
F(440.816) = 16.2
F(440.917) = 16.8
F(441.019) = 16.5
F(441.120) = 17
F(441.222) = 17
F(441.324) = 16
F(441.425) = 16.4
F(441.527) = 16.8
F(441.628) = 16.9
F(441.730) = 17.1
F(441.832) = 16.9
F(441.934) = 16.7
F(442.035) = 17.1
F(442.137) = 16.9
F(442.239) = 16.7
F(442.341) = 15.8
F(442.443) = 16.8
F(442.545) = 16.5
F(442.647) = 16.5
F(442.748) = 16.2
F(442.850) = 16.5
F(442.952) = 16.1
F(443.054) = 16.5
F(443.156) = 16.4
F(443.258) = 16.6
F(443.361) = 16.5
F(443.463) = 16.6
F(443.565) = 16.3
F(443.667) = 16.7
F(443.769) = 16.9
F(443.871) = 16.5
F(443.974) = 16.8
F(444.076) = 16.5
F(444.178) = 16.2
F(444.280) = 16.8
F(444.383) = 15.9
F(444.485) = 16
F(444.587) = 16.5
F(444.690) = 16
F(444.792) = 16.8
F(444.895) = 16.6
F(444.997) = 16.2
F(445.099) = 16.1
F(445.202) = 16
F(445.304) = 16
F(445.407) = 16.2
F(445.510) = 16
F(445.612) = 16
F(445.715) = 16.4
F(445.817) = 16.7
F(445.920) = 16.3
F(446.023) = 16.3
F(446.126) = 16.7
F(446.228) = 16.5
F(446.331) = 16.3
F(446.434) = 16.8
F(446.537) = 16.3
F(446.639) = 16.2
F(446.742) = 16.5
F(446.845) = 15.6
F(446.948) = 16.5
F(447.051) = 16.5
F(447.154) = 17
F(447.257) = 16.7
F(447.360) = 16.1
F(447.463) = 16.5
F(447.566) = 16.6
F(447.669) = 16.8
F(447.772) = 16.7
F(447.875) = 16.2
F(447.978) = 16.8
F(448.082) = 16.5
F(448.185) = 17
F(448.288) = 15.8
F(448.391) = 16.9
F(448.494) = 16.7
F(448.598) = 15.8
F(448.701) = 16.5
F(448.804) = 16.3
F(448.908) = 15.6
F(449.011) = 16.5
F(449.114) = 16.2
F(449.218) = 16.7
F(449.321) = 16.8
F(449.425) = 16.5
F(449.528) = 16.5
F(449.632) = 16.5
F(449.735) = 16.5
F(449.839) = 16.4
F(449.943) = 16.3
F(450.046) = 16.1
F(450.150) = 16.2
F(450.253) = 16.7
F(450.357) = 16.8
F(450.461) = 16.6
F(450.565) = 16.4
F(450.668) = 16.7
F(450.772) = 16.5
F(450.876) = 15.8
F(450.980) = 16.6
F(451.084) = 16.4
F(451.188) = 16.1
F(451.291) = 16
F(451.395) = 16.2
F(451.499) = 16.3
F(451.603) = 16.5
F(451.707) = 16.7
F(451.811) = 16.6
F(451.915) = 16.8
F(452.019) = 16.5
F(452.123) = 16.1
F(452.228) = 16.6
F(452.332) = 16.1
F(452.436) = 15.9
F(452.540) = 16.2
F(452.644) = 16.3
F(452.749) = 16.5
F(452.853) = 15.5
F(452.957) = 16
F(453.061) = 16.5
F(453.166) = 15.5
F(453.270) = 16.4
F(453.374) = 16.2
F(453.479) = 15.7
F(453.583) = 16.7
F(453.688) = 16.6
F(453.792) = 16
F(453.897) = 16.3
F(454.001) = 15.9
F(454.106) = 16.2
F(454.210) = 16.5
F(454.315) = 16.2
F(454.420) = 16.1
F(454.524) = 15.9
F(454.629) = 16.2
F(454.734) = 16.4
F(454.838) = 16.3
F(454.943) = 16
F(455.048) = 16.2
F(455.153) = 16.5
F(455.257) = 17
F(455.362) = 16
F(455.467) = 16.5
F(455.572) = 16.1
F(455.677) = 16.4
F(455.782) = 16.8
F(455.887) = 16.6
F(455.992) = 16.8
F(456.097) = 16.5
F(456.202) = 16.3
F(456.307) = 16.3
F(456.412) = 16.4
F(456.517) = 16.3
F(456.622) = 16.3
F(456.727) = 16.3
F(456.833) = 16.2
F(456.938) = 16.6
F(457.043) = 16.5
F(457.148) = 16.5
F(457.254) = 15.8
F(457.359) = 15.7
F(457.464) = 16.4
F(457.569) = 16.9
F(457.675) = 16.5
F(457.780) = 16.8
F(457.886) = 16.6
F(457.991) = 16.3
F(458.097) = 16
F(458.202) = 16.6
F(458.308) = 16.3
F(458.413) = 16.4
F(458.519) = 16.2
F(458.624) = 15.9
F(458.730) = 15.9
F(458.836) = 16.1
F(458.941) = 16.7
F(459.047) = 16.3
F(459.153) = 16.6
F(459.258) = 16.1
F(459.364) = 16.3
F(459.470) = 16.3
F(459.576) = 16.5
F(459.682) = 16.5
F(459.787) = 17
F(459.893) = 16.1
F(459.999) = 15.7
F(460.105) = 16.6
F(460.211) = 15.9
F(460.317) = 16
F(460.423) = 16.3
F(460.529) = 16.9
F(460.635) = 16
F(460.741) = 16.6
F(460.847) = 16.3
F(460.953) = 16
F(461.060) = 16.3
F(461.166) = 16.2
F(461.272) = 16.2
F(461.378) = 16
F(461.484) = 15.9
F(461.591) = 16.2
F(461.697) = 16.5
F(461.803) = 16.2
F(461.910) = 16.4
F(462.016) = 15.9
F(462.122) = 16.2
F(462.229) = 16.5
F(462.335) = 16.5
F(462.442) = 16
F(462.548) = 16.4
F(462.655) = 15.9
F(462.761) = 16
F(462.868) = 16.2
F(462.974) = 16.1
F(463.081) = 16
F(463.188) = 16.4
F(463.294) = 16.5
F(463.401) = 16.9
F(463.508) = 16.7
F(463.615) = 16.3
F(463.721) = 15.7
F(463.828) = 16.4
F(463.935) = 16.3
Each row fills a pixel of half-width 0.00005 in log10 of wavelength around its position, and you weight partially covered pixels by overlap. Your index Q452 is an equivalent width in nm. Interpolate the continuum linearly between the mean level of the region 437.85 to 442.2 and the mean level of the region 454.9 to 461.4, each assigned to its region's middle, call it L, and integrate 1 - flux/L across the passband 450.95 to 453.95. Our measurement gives 0.03 nm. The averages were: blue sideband 16.6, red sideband 16.3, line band 16.3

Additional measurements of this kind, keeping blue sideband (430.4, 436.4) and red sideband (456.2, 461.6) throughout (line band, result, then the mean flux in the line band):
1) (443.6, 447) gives -0.10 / 16.4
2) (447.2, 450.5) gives -0.09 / 16.5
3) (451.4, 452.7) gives -0.02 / 16.4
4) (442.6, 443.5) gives -0.03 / 16.4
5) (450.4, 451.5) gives -0.02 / 16.3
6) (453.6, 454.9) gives -0.01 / 16.2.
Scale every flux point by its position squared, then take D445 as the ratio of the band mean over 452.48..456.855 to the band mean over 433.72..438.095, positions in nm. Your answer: 1.14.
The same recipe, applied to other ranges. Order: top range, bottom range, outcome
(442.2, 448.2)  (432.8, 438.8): 1.10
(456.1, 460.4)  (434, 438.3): 1.13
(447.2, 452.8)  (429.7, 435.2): 1.16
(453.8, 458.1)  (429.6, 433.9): 1.14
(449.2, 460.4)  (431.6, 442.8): 1.10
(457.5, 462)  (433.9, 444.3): 1.10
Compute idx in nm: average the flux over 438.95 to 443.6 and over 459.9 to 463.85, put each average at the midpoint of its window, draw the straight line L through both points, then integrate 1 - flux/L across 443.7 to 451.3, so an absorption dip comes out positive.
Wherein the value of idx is 0.023 nm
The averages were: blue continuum 16.6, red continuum 16.2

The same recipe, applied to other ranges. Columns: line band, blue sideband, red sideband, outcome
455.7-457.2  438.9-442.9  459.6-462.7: -0.01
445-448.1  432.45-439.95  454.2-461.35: -0.07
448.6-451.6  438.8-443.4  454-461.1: 0.01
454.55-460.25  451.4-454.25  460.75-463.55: -0.03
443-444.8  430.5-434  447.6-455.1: -0.04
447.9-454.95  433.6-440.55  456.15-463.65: -0.09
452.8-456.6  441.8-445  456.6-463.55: 0.02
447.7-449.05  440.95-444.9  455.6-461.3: 0.01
